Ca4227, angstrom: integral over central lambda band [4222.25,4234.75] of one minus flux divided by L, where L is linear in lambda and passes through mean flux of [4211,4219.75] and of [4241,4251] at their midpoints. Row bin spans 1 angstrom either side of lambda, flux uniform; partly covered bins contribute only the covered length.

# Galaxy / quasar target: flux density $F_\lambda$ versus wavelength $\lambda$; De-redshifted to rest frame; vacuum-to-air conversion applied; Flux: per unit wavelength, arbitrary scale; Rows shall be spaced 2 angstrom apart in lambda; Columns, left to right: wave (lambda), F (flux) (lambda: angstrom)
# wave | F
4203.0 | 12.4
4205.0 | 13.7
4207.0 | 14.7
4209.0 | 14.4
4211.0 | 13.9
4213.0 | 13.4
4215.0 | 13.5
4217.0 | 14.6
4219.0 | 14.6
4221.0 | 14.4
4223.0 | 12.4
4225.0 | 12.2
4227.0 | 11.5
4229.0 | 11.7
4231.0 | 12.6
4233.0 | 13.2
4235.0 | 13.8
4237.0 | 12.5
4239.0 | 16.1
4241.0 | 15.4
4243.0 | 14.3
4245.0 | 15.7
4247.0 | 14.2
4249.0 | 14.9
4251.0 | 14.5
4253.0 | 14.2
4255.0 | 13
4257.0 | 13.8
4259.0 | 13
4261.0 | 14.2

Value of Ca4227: 1.7 angstrom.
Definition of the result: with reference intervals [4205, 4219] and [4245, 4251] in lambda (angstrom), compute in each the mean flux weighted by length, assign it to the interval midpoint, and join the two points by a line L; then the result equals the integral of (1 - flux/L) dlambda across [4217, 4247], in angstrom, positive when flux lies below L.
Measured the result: 1.7 angstrom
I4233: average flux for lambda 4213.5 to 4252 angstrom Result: 13.8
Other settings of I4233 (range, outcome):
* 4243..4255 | 14.5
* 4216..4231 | 13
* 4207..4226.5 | 13.7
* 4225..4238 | 12.5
